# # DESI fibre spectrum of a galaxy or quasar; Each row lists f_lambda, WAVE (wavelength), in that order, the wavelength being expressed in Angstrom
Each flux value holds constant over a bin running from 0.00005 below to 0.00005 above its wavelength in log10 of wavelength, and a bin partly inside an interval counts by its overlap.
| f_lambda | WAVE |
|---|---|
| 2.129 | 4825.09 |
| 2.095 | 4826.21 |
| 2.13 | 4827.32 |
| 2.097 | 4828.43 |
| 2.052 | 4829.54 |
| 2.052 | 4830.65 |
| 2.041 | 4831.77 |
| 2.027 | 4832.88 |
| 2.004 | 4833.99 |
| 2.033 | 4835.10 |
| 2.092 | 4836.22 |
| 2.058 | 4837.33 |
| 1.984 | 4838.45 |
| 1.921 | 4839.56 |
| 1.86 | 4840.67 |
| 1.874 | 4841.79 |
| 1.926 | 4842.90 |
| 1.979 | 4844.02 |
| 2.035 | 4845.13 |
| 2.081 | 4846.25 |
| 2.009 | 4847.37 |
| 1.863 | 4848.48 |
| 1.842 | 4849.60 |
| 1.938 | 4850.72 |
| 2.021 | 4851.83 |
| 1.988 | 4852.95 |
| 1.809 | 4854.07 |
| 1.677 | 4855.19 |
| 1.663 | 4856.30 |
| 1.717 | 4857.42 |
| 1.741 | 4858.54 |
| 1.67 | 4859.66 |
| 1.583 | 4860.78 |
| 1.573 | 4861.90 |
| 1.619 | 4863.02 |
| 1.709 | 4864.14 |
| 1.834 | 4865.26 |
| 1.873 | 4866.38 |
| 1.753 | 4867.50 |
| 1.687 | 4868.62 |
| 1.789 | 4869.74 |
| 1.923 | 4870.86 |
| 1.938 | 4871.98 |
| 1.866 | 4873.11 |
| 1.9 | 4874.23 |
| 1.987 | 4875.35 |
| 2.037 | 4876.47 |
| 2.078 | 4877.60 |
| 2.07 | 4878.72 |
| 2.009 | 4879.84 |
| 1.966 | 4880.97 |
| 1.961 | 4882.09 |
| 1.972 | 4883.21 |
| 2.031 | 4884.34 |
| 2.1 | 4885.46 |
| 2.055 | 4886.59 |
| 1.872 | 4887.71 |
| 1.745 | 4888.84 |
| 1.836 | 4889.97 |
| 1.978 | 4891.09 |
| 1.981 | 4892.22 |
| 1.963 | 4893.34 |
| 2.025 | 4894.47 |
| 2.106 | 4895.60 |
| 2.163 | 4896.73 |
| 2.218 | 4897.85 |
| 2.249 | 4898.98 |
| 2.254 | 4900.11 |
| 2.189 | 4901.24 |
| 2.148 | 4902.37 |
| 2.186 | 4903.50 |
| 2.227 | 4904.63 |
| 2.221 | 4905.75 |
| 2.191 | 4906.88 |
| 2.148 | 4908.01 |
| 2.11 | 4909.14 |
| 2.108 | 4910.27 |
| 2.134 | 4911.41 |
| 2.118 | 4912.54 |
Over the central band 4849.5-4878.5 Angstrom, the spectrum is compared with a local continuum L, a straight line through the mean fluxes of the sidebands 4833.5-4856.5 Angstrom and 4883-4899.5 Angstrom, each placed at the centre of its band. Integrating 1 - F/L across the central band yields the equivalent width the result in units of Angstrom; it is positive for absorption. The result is 2.27 Angstrom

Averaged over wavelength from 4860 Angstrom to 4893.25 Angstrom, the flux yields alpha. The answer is 1.89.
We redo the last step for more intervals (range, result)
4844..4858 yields 1.89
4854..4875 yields 1.76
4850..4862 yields 1.77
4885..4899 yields 2.01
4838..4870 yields 1.83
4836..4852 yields 1.96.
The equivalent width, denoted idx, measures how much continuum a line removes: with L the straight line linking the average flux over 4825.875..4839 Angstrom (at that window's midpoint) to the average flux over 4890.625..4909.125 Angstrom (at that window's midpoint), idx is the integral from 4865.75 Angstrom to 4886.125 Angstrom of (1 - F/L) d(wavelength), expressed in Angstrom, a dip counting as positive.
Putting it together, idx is 1.6 Angstrom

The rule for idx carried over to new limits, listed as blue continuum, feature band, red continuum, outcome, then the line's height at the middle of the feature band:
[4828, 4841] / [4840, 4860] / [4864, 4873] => 0.6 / 1.93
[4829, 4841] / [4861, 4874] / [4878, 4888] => 1.5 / 2.01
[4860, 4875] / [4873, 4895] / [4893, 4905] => 0.0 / 1.98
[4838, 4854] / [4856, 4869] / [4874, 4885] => 1.8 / 1.98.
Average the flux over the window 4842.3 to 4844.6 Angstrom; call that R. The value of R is 1.96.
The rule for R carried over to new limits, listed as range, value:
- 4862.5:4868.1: 1.76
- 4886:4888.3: 1.96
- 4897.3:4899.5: 2.23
